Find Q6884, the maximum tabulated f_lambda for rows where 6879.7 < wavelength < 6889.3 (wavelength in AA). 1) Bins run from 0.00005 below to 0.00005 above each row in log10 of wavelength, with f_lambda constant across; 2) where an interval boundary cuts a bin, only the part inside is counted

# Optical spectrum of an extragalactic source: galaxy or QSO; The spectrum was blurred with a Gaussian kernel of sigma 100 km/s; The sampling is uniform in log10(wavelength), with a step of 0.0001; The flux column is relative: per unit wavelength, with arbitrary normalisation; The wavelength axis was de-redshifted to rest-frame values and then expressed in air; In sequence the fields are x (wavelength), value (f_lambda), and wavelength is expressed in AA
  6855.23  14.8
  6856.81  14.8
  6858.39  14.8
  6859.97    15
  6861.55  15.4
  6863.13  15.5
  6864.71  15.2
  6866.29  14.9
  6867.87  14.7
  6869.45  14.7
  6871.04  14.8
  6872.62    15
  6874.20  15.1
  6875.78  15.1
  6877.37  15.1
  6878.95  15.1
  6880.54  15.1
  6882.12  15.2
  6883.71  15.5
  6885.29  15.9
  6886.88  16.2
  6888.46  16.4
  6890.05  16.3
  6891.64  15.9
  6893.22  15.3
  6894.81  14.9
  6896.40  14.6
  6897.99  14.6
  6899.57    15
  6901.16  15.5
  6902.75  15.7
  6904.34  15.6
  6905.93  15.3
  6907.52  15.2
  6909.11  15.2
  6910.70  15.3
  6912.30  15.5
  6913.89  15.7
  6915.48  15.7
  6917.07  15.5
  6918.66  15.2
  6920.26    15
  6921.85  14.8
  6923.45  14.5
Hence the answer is 16.4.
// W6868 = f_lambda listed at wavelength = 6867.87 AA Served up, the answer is 14.7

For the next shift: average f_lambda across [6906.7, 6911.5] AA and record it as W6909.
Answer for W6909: 15.2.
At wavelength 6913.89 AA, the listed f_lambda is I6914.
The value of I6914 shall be 15.7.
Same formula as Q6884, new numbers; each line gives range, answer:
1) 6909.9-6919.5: 15.7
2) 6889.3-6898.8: 16.3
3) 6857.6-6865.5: 15.5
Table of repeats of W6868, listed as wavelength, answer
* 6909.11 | 15.2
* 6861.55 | 15.4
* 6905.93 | 15.3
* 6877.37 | 15.1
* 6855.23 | 14.8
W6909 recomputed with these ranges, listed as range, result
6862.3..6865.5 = 15.4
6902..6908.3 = 15.4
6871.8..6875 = 15.1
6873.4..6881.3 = 15.1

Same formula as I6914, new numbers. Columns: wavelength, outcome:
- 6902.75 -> 15.7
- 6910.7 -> 15.3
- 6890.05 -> 16.3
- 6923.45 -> 14.5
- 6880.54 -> 15.1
